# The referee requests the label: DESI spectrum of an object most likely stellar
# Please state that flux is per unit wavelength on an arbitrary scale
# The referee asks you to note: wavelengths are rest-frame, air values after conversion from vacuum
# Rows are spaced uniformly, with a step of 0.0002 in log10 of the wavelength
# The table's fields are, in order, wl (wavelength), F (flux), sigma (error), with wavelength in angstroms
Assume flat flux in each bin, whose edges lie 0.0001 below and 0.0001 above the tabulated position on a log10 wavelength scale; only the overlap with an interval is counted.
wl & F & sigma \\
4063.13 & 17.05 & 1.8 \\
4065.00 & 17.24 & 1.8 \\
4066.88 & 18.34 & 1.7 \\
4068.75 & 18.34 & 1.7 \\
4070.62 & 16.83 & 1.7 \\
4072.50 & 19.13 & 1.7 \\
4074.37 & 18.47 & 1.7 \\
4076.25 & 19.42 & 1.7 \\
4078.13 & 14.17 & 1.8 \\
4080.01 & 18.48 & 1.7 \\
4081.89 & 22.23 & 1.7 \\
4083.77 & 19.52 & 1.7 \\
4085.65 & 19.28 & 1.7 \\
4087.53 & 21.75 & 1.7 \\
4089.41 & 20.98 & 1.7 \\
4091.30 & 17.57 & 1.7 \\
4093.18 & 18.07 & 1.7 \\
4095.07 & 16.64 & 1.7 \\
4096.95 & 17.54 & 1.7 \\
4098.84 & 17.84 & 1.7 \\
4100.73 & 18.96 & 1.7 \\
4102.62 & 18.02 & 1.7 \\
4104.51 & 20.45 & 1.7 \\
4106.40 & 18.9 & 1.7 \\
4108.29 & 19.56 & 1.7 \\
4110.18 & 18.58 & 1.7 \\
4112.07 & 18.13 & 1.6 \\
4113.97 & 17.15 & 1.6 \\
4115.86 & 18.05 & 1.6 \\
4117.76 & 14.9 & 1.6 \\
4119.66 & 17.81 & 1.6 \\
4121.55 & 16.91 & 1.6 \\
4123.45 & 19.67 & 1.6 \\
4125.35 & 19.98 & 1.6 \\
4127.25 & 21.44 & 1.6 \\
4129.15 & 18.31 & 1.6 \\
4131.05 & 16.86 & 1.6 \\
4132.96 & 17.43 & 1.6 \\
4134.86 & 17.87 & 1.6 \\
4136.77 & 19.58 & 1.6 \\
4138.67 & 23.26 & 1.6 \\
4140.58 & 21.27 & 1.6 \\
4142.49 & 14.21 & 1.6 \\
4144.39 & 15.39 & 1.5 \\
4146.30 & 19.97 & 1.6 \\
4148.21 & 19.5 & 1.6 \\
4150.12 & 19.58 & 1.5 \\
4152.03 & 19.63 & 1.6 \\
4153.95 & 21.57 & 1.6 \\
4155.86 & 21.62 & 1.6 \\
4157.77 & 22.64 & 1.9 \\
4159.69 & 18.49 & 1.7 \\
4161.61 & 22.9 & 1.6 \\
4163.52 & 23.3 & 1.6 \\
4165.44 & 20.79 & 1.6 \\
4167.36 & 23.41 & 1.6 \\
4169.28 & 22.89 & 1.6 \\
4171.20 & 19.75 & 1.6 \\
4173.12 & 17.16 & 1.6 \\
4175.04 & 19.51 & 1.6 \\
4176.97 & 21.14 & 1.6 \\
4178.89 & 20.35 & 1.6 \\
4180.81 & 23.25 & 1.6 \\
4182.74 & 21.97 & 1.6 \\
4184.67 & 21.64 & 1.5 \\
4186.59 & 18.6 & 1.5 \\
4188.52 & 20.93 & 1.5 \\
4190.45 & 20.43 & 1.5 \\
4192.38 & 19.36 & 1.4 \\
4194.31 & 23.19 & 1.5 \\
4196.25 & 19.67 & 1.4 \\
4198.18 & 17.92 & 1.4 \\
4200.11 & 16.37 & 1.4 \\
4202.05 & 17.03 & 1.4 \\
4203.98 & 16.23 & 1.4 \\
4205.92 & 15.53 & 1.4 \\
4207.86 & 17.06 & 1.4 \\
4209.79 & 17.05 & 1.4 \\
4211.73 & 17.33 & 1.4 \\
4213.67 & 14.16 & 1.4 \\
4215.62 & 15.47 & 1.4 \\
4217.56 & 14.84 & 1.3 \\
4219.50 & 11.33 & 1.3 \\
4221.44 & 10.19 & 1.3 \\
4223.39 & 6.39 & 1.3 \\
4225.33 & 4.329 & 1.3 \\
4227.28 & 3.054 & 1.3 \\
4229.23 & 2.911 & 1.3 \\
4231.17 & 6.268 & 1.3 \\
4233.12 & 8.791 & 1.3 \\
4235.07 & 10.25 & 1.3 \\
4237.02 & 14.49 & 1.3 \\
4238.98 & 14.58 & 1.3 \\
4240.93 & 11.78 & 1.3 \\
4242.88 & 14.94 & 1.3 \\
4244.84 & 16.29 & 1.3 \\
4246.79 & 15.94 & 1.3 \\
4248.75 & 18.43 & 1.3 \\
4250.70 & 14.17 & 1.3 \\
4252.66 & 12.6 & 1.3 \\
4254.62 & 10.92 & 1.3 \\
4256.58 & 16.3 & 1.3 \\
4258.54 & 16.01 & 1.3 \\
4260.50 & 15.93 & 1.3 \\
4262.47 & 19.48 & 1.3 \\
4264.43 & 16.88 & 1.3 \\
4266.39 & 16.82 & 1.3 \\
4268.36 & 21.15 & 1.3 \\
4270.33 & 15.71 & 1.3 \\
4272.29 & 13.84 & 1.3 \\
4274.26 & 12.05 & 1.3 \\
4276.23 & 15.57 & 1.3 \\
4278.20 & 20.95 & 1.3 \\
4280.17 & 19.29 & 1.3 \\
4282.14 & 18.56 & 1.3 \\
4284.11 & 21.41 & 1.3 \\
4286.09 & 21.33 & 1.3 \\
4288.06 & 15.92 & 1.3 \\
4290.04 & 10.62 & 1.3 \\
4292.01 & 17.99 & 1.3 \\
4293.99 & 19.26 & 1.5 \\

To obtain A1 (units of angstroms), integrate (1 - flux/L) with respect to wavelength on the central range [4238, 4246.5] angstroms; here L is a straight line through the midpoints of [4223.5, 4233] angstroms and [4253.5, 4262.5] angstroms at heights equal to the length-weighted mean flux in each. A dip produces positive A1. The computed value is -4.22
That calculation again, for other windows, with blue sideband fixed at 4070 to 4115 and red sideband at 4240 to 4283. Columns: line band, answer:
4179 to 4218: -3.3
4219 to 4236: 9.9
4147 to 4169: -4.5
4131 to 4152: -1.0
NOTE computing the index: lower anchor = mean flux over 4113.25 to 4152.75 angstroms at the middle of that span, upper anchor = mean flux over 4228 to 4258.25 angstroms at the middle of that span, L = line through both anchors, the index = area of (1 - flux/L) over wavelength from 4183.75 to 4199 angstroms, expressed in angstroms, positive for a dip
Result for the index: -4.82 angstroms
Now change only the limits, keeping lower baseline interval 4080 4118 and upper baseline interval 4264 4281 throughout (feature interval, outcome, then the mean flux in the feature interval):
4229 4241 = 5.0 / 10.2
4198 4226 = 5.6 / 14.1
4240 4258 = 2.6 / 14.6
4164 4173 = -1.7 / 21.4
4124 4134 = -0.2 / 18.8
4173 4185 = -2.0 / 20.9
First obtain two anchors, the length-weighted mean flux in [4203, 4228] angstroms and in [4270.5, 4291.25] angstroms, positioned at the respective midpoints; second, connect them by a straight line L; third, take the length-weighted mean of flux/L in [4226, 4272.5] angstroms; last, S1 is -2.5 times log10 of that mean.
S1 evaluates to 0.11 mag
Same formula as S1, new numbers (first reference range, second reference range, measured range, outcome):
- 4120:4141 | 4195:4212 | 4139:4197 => -0.131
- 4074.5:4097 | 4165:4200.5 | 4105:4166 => 0.026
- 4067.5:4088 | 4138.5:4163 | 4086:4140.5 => 0.038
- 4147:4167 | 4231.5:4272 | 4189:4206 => -0.010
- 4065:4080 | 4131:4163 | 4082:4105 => -0.038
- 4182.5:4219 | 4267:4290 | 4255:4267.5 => 0.059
